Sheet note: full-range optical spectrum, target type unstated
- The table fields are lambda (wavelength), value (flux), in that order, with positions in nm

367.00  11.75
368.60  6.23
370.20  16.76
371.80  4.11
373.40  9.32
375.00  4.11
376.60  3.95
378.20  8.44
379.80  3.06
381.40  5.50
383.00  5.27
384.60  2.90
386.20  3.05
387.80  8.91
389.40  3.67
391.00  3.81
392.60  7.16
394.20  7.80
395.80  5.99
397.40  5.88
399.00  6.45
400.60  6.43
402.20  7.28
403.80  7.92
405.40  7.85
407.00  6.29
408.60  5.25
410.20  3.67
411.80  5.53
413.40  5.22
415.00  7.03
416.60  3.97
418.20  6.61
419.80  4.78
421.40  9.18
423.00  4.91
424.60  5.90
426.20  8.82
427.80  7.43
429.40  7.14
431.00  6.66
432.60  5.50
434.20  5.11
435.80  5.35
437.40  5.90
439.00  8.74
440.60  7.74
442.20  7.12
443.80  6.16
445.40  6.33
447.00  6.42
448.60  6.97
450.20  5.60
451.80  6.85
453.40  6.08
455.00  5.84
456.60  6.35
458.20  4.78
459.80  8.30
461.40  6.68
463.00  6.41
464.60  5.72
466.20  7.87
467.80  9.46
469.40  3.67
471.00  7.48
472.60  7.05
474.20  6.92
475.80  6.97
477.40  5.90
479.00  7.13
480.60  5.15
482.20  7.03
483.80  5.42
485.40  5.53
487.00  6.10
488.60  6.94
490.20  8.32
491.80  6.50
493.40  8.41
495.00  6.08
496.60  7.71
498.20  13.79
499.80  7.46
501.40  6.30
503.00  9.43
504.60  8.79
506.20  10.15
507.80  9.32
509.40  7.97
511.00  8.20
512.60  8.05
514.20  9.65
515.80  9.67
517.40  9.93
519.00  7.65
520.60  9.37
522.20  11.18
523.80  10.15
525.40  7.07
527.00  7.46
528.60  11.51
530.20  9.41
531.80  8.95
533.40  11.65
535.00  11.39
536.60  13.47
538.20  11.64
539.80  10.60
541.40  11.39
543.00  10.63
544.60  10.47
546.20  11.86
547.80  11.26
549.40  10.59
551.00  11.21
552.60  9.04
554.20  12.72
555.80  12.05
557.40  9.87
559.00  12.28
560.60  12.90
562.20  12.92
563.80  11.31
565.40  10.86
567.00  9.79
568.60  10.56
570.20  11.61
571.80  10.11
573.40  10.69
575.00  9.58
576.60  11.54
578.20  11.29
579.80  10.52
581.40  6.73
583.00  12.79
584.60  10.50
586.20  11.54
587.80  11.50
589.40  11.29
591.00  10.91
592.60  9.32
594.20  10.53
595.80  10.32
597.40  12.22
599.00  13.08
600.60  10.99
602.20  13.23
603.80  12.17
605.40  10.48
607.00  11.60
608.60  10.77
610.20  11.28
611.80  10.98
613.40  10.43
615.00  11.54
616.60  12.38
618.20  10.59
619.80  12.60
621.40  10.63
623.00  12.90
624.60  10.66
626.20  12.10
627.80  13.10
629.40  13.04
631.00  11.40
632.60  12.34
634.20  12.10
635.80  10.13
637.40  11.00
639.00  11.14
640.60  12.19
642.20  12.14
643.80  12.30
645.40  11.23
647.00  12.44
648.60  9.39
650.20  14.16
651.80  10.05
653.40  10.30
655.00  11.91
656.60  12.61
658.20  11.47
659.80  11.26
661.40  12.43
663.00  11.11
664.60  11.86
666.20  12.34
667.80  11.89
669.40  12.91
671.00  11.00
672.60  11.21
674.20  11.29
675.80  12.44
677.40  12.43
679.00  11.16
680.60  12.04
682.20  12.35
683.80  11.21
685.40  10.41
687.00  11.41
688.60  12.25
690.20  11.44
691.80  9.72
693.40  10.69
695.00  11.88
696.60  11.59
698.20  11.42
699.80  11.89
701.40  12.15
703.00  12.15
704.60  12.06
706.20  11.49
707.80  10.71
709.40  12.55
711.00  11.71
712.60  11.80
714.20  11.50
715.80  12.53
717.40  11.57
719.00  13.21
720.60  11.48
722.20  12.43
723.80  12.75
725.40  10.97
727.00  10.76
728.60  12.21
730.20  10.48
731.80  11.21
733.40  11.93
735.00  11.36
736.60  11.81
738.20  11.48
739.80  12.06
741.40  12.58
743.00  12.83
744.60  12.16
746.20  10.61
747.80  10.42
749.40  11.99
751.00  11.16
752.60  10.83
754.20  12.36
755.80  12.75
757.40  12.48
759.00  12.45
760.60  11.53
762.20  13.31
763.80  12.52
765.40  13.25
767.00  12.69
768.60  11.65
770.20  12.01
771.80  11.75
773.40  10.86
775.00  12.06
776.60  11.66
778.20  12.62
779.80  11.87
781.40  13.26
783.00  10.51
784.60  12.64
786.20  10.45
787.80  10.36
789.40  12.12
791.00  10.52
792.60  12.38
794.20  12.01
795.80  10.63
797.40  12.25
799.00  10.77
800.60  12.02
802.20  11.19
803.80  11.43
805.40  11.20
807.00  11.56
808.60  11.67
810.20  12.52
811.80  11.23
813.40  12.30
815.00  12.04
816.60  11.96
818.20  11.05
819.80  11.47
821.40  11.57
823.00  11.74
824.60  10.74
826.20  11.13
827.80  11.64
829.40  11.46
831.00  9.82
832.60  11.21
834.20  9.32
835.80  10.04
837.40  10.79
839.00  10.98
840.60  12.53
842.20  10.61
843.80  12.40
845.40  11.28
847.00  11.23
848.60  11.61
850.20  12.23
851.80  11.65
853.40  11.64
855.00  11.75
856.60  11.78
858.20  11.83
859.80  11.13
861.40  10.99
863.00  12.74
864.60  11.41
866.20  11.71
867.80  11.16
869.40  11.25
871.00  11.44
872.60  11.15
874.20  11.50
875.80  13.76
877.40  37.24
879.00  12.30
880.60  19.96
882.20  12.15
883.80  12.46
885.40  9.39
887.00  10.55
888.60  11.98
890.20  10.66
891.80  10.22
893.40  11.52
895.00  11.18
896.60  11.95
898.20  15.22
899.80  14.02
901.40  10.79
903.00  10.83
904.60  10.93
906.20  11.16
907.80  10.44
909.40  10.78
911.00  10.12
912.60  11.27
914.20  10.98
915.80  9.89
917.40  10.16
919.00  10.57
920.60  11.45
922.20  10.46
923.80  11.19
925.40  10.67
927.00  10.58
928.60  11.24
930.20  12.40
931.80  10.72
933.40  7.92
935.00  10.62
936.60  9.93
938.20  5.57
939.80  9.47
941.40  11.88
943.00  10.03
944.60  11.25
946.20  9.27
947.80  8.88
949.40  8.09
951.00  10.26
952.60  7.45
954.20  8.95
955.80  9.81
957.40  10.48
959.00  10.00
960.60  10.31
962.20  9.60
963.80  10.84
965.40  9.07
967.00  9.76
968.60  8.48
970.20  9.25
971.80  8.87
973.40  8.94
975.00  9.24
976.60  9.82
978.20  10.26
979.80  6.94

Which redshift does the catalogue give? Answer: 0.337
